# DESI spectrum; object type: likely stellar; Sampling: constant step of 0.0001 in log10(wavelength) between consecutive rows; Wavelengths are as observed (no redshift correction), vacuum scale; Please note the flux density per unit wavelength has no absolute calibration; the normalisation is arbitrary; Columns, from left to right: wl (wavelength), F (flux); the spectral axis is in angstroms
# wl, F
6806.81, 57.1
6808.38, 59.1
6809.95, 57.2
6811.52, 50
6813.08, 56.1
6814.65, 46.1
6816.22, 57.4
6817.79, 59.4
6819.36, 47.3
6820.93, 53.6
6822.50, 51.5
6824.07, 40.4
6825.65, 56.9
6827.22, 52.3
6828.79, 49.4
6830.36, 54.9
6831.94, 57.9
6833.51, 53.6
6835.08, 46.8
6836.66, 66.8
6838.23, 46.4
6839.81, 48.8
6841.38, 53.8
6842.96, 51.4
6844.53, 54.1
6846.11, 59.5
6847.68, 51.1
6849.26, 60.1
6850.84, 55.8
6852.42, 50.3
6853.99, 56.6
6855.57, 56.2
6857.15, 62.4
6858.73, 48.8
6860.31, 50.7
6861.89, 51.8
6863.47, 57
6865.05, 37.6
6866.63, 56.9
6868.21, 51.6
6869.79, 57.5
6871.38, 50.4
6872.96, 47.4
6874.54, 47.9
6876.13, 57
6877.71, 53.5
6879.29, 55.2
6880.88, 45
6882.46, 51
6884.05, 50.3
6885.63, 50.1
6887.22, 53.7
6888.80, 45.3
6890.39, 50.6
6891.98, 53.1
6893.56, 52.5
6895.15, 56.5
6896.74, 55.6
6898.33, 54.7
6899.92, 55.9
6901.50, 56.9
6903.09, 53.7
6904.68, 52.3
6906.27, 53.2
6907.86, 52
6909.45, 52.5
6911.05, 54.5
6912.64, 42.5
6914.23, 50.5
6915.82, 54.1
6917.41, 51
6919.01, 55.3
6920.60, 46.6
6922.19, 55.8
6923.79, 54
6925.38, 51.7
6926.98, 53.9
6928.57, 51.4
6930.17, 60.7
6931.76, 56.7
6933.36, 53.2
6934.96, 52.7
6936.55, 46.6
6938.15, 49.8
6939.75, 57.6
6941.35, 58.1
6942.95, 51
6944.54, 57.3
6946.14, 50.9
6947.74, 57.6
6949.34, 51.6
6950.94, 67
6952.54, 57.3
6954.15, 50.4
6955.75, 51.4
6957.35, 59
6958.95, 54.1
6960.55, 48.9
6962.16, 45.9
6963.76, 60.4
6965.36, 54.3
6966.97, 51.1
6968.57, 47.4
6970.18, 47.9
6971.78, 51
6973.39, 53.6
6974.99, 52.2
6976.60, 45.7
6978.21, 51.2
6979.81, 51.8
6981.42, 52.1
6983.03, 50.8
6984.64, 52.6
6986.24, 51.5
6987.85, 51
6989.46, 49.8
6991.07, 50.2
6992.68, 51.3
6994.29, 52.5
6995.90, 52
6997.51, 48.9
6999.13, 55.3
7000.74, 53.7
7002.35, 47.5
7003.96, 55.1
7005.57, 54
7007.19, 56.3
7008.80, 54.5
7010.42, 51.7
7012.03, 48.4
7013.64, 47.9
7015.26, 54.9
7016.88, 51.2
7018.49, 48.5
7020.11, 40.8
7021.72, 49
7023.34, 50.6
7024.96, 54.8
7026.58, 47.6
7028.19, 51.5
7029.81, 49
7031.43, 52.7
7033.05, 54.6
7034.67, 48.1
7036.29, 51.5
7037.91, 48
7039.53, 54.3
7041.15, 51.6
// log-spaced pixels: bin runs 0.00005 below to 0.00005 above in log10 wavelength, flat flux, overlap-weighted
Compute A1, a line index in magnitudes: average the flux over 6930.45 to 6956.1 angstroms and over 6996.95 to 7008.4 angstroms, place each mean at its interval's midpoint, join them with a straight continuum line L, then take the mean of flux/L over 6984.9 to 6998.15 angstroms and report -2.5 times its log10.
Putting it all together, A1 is 0.05 mag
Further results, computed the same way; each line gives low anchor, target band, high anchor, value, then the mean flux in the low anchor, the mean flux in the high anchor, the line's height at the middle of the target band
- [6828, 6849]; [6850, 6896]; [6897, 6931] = 0.02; 53.6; 53.1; 53.4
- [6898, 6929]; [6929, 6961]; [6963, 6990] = -0.05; 52.6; 51.4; 52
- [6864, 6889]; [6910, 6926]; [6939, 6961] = 0.04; 50.8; 55.3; 53.3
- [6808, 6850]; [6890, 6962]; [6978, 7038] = -0.03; 53.3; 51.2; 52.2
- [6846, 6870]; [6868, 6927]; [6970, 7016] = 0.02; 53.8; 51.6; 53.1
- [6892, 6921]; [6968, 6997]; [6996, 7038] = 0.02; 52.9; 51.1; 51.6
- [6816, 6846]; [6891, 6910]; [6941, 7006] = -0.03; 52.8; 52.5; 52.7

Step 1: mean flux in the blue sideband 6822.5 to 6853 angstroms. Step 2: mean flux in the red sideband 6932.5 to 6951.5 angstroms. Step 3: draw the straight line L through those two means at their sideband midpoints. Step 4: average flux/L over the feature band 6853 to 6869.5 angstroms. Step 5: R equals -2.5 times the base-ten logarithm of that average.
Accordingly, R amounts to 0.01 mag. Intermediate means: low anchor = 53.1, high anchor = 54.3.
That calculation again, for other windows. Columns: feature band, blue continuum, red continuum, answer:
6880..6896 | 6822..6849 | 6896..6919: 0.043 mag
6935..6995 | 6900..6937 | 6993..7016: 0.001 mag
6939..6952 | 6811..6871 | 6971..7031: -0.093 mag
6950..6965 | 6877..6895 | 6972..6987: -0.075 mag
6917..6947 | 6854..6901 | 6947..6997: -0.022 mag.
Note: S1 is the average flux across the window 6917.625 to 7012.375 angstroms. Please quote 52.8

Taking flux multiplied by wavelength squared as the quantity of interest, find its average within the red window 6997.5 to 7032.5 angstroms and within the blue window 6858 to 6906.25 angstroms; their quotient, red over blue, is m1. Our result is 1.0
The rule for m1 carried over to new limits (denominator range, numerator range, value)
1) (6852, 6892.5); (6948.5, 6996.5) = 1.04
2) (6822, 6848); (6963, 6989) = 1.02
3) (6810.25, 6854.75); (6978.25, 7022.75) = 1.01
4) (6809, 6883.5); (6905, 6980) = 1.03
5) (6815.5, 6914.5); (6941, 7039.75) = 1.02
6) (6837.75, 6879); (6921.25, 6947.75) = 1.04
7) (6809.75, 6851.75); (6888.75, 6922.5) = 1.01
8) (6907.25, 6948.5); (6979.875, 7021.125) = 0.99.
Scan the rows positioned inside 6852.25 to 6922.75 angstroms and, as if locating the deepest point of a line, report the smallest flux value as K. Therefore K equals 37.6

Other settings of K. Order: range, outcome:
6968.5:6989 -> 45.7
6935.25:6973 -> 45.9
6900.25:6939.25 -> 42.5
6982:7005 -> 47.5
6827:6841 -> 46.4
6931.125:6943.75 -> 46.6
